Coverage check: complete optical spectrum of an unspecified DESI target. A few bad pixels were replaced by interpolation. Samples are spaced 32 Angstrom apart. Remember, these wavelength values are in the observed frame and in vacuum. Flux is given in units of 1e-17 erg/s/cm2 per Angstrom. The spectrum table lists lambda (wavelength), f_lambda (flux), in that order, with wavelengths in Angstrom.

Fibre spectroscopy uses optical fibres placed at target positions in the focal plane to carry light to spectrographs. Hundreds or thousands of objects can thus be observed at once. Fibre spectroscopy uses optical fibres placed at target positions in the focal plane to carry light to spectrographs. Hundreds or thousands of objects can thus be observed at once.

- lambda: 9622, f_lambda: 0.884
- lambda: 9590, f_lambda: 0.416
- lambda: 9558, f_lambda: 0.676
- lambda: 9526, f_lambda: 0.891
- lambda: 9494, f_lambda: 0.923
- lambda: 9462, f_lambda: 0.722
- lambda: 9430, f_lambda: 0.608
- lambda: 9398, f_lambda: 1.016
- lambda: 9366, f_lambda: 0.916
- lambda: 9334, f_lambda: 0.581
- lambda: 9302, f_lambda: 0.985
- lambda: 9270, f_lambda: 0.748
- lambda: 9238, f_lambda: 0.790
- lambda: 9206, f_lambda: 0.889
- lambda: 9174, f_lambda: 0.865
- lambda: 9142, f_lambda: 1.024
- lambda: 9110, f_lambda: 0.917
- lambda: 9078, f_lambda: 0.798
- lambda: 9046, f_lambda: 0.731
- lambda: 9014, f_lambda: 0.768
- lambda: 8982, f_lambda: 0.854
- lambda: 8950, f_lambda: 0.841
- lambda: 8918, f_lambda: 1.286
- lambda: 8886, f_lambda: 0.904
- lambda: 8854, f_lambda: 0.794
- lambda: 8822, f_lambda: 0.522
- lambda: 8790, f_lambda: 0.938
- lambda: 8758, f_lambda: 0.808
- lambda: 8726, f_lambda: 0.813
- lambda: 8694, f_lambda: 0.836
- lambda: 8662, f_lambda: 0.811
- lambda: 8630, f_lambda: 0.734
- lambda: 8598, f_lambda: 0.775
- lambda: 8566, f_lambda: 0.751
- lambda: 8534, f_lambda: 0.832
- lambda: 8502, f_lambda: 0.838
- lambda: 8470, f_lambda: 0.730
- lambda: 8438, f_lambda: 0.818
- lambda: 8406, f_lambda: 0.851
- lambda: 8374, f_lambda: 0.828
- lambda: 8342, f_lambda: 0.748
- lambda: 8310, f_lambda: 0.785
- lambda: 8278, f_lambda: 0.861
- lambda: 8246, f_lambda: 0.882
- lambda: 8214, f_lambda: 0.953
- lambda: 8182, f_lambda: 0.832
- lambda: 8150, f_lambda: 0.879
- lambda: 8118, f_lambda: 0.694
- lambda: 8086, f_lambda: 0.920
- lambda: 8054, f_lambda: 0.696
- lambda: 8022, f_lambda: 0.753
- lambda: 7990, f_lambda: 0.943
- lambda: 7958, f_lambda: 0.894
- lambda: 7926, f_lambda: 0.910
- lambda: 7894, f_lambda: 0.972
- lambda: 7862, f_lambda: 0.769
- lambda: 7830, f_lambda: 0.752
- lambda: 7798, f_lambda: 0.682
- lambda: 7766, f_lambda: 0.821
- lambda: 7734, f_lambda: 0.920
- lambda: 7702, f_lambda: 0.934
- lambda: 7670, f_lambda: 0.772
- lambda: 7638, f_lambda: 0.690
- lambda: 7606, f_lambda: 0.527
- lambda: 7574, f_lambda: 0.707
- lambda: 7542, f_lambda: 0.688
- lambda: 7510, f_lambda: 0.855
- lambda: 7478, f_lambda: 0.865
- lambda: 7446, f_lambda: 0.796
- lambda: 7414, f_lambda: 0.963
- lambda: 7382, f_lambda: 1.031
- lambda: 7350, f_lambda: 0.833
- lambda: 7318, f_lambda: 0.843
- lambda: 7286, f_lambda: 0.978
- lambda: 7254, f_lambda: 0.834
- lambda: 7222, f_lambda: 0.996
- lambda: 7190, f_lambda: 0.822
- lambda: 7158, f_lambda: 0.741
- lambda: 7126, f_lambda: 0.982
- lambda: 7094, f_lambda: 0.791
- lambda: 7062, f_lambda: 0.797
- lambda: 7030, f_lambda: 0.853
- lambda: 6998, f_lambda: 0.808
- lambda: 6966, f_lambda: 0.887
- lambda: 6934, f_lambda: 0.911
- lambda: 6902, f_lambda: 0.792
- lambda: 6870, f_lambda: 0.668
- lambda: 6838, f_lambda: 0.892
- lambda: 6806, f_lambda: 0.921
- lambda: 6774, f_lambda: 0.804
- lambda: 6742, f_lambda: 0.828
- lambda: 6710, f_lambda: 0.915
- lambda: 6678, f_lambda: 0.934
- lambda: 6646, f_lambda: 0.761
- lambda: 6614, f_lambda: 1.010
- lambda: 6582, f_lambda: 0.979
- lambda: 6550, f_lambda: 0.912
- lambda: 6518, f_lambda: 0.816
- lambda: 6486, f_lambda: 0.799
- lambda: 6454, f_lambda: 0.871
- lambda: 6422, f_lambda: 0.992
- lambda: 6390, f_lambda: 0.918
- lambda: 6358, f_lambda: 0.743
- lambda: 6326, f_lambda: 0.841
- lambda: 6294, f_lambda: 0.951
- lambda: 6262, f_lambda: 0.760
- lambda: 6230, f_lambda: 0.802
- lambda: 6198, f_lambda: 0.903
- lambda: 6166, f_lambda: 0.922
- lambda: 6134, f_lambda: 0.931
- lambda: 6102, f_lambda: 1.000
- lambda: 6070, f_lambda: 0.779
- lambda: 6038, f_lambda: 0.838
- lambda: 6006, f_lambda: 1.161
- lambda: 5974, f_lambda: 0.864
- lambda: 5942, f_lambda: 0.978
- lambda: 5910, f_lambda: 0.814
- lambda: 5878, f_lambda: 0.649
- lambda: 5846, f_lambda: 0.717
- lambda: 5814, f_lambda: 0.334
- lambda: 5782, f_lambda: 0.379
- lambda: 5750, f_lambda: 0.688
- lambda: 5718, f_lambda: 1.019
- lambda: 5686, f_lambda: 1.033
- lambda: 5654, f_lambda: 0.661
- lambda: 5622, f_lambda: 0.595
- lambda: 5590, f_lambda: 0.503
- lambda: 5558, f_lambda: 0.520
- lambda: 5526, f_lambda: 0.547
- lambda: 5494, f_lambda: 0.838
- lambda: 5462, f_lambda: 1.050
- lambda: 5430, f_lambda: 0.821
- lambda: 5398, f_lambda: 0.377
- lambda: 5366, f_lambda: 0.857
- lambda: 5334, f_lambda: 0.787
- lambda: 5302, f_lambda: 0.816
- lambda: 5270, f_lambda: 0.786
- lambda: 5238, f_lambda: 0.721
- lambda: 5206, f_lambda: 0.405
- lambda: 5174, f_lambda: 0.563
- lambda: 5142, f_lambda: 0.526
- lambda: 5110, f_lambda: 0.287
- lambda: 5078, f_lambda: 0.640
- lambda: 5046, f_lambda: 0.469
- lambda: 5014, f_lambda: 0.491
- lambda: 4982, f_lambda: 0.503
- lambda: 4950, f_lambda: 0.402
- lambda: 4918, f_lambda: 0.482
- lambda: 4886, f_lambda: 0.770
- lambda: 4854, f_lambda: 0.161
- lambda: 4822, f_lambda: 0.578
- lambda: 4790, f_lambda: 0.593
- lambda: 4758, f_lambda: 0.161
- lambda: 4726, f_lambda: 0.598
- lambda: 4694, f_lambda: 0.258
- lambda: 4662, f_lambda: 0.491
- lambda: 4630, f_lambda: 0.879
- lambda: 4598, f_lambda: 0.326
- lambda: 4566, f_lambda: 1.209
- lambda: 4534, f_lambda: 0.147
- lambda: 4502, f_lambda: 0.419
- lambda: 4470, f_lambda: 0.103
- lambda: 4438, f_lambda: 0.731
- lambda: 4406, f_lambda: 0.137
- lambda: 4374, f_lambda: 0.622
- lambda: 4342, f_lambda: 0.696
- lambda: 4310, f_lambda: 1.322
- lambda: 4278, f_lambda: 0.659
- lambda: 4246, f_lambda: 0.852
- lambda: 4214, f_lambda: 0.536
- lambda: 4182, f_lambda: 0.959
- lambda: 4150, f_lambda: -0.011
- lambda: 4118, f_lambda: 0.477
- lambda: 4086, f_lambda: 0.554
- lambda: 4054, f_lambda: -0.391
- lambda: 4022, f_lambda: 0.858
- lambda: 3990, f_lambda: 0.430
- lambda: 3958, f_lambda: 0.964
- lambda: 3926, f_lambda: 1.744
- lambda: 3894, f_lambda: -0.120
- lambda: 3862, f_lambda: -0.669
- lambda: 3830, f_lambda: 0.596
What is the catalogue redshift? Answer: 0.359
